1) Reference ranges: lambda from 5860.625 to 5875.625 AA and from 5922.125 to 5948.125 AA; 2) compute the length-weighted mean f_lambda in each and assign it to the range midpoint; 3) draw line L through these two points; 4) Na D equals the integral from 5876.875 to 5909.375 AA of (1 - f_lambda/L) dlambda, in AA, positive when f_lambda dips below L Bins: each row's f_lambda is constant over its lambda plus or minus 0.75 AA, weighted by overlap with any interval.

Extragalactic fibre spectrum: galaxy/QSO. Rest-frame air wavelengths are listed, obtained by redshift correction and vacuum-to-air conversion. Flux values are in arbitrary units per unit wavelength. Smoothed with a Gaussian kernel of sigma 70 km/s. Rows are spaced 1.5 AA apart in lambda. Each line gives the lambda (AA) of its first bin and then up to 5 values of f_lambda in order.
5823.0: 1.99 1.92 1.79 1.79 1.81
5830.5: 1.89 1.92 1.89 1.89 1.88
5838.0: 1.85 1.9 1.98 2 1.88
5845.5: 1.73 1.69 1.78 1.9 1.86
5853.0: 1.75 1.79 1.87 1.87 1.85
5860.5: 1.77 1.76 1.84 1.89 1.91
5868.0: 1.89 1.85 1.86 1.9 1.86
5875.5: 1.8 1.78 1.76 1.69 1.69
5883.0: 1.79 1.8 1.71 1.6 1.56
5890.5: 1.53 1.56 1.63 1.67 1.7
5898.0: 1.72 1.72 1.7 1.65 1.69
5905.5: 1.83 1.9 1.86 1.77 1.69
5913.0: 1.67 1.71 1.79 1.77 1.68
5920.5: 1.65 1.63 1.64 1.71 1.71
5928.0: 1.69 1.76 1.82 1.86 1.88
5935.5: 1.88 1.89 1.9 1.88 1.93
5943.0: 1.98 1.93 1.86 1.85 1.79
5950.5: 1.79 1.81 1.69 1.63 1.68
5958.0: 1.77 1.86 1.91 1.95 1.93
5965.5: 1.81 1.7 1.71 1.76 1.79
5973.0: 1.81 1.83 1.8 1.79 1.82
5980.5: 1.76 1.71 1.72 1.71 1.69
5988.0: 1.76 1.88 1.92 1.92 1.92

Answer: 2.46 AA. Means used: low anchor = 1.85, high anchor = 1.83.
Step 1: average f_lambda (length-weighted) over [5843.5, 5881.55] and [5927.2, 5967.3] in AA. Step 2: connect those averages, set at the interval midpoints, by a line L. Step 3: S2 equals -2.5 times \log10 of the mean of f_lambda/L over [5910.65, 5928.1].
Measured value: 0.08 mag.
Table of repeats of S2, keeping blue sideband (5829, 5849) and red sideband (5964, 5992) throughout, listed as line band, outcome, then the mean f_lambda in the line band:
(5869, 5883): 0.028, 1.8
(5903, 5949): 0.012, 1.79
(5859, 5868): 0.007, 1.84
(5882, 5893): 0.116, 1.65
